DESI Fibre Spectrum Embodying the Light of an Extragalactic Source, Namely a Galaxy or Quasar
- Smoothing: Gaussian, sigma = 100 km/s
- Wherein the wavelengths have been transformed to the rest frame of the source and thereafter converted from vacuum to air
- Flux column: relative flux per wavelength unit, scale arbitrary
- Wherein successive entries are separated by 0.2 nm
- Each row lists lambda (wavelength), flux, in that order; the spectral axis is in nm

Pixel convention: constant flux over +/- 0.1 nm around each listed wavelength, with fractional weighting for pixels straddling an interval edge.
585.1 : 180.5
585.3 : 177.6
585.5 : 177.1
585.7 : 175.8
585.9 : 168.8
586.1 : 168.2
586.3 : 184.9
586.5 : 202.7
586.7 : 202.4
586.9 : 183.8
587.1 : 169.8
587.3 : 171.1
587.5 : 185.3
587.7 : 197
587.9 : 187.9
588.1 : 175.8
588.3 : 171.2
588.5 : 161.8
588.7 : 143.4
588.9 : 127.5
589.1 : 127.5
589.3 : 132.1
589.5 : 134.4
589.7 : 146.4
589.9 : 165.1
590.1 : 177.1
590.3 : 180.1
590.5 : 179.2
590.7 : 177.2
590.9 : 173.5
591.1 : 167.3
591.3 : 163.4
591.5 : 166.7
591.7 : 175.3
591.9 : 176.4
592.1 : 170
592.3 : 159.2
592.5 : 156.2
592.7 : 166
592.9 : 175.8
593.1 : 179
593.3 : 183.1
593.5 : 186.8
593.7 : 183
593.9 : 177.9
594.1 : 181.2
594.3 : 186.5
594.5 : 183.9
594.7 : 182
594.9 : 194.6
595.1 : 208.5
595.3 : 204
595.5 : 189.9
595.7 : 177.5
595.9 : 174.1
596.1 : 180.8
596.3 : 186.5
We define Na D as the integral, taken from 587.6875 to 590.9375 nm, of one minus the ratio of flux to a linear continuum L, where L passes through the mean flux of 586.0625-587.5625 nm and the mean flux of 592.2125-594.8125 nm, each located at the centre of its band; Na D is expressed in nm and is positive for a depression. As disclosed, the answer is 0.367 nm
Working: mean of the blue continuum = 184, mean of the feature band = 161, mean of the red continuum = 177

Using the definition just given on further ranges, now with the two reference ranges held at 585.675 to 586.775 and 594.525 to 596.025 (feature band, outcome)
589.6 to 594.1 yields 0.366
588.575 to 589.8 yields 0.330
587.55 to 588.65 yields 0.046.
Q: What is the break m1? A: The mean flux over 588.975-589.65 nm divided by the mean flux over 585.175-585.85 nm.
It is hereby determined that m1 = 0.75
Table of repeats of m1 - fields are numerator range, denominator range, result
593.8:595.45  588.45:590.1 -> 1.32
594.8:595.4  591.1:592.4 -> 1.20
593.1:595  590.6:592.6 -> 1.09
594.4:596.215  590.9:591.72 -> 1.12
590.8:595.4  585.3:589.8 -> 1.06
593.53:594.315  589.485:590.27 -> 1.14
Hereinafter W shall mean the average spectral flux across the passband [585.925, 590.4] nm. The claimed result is 168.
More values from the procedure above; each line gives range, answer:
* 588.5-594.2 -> 165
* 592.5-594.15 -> 178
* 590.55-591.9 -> 171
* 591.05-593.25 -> 169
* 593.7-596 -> 187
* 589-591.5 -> 161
